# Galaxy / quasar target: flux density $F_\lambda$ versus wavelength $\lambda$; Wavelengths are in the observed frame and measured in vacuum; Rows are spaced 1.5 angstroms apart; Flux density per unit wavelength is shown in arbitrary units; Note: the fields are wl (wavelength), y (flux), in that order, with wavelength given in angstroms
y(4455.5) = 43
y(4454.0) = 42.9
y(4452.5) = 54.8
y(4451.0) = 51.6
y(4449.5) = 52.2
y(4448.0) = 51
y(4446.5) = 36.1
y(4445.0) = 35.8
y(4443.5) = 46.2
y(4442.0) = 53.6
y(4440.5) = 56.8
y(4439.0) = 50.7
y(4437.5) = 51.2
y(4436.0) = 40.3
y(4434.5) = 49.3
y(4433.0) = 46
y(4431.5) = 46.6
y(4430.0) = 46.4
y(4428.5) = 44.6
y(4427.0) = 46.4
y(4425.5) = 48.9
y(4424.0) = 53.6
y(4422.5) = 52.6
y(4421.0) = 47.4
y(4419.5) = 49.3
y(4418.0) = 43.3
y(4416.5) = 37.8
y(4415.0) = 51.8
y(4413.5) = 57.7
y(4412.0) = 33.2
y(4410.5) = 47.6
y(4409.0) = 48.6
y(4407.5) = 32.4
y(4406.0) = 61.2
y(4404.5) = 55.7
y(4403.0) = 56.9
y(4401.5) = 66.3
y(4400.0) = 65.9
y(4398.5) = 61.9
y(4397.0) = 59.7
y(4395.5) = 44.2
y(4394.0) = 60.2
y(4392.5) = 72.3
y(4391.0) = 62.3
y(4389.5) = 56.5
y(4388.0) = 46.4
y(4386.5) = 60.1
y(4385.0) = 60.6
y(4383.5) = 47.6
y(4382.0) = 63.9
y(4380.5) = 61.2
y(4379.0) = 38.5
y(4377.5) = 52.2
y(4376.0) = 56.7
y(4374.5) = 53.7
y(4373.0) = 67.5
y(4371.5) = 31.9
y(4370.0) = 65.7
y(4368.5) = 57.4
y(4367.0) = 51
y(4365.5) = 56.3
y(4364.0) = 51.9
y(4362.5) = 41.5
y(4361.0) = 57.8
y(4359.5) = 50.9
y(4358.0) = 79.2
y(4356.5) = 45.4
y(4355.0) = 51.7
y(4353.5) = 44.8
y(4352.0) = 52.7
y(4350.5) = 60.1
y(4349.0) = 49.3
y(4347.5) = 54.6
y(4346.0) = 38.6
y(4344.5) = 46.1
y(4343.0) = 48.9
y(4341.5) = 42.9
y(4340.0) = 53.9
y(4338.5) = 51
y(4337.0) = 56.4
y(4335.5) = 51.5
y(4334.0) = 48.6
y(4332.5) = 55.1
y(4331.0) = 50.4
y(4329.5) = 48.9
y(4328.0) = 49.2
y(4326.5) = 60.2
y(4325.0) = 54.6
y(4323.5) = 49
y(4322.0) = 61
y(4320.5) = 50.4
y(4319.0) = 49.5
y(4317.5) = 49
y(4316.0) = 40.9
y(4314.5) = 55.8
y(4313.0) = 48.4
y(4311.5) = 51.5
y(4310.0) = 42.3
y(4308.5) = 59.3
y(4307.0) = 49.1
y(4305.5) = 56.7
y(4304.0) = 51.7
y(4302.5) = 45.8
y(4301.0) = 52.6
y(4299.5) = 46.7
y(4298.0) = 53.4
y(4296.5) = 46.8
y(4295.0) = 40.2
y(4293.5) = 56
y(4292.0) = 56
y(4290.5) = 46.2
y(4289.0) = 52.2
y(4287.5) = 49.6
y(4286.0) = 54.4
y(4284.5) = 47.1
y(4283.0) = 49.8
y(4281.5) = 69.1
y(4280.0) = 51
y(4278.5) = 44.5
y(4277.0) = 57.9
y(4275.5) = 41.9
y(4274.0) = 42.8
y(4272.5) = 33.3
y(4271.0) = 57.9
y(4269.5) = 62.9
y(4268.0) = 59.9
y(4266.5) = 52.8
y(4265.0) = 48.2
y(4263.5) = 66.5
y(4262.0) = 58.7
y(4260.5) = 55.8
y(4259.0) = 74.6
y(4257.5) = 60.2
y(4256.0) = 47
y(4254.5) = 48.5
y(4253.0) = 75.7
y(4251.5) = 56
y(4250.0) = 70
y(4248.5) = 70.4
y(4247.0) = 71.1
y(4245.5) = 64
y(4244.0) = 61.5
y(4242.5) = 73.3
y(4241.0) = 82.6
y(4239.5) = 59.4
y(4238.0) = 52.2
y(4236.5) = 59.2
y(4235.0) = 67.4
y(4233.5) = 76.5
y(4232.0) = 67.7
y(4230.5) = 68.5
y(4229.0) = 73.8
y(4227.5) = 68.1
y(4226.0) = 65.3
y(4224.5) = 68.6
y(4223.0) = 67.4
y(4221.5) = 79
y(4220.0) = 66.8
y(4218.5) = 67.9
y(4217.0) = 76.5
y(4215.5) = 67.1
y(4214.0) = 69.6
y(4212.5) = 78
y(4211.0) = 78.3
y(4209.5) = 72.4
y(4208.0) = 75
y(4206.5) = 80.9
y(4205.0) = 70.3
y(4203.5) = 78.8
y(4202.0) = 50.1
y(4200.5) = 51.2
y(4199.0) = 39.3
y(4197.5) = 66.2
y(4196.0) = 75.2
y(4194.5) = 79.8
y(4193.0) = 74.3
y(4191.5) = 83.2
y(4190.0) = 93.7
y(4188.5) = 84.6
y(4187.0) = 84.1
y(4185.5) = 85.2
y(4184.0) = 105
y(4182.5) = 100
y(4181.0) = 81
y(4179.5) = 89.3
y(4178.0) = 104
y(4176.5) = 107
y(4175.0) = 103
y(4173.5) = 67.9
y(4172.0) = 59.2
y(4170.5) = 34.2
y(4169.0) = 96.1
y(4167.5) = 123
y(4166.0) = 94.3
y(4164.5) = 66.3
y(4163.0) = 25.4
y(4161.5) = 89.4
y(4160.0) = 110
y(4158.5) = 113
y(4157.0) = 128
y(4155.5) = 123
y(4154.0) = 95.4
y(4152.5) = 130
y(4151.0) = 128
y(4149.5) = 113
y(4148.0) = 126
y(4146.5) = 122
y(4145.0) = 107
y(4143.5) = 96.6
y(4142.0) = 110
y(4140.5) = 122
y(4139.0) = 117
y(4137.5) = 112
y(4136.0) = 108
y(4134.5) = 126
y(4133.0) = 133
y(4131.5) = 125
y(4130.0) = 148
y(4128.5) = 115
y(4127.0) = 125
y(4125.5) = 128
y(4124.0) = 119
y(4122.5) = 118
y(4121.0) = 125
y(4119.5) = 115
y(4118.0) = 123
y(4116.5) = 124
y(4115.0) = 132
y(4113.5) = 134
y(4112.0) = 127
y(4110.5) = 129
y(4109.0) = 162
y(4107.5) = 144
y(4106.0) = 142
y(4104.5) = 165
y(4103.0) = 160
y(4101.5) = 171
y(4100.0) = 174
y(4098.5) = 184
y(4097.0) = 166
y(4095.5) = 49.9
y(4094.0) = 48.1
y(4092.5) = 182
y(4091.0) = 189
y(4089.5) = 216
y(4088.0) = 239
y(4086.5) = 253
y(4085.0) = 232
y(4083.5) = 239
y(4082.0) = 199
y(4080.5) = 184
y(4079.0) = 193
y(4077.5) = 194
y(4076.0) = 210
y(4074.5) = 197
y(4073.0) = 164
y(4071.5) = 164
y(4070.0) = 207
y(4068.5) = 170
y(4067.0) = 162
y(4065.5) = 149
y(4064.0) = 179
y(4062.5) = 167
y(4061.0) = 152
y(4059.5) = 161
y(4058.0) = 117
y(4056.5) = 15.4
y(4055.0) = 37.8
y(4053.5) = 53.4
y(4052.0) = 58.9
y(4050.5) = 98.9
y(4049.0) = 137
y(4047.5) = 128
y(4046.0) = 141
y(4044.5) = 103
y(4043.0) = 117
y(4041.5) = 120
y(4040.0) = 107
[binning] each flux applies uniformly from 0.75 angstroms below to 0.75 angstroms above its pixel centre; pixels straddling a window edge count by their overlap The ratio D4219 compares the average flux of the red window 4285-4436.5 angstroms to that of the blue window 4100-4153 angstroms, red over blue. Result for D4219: 0.4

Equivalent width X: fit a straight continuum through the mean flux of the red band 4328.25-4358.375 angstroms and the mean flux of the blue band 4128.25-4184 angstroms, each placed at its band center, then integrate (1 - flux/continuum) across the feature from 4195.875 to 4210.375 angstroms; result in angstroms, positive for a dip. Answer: 4.0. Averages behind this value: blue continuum 104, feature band 65.6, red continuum 51.1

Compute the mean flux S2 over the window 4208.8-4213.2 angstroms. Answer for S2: 76.3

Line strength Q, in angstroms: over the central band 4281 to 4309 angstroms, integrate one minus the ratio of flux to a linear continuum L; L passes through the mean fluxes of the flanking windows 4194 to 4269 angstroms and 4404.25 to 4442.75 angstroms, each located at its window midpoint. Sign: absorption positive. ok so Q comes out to 4.1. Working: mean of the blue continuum 66.2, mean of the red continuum 48.1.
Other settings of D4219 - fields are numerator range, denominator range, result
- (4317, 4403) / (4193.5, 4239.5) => 0.79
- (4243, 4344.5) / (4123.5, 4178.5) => 0.50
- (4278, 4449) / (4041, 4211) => 0.42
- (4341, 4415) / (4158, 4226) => 0.69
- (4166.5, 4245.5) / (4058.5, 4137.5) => 0.48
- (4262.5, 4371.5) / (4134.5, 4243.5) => 0.61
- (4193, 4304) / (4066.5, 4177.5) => 0.45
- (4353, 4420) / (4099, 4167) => 0.44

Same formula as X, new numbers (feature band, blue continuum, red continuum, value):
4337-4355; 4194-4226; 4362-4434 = 2.34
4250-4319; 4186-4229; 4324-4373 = 9.46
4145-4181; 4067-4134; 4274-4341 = 8.39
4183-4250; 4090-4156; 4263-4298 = 8.99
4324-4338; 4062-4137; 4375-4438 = 4.56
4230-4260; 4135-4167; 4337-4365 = 5.78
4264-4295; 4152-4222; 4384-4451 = 8.09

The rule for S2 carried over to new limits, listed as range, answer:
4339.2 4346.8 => 46.2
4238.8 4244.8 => 69.2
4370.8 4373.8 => 50.1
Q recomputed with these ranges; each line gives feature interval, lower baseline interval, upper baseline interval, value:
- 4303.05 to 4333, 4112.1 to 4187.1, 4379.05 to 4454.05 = 8.5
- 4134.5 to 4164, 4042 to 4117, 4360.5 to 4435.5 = 4.8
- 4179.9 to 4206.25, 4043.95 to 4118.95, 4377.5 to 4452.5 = 9.3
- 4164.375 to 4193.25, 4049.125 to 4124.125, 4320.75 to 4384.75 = 7.4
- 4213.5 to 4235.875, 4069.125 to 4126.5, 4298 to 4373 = 7.2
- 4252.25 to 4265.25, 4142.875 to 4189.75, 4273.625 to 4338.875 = 1.3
